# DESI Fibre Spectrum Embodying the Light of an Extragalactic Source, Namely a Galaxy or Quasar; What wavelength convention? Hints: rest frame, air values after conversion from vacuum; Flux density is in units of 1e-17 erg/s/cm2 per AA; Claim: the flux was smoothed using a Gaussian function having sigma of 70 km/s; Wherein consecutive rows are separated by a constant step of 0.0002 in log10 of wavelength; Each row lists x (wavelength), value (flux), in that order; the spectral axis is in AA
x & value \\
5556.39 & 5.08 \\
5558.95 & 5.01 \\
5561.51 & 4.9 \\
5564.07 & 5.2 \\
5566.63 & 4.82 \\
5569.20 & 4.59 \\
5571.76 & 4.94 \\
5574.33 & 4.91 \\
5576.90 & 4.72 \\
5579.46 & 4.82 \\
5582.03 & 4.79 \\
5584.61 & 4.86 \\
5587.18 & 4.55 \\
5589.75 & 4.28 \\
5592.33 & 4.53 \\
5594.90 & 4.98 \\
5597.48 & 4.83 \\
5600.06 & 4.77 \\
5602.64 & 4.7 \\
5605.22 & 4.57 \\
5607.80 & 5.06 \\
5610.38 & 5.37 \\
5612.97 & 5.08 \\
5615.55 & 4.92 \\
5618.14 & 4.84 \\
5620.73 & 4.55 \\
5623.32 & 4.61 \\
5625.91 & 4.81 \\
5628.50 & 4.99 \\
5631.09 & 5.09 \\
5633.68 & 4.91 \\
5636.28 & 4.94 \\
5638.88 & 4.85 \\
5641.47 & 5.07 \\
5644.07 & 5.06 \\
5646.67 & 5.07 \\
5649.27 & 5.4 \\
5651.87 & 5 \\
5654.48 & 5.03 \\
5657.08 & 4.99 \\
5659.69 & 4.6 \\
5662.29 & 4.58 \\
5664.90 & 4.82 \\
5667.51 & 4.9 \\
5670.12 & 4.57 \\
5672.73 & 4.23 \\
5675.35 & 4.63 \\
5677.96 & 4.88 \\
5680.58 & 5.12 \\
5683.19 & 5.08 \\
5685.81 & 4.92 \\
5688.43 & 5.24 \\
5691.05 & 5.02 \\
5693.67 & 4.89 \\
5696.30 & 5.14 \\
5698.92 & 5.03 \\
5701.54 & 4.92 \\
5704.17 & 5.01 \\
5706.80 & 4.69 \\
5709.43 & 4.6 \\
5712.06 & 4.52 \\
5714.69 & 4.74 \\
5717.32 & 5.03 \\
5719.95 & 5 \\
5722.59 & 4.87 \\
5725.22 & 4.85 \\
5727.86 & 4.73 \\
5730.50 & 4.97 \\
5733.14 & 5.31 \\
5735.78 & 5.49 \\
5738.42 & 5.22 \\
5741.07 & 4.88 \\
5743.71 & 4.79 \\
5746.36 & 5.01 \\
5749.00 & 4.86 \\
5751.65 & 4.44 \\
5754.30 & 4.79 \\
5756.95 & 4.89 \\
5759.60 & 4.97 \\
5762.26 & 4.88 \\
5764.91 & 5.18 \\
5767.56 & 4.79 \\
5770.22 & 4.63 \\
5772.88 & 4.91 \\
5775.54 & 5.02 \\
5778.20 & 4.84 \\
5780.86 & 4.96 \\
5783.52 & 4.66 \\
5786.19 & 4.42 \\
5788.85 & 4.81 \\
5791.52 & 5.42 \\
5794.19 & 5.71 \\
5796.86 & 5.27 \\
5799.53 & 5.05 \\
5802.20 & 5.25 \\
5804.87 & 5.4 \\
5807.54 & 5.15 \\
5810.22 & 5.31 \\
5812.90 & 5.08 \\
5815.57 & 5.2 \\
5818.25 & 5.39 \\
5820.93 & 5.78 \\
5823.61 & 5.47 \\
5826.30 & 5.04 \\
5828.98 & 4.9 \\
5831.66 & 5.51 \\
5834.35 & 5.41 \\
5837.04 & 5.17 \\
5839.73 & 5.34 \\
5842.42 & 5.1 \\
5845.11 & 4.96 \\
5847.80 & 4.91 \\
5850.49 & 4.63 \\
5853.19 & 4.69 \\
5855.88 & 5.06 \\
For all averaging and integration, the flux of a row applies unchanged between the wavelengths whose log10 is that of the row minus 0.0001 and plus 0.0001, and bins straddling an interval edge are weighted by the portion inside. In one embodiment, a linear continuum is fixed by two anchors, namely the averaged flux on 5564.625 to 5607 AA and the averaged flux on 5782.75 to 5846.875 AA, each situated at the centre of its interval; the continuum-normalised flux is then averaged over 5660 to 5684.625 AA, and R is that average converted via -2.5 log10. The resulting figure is 0.04 mag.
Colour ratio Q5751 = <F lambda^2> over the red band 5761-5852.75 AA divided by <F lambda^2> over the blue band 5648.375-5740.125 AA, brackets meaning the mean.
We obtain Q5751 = 1.08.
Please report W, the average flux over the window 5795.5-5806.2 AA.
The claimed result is 5.25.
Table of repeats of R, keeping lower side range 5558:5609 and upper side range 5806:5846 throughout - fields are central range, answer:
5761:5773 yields 0.06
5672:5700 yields 0.01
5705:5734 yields 0.05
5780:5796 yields 0.04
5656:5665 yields 0.05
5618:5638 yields 0.01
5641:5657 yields -0.04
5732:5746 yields -0.01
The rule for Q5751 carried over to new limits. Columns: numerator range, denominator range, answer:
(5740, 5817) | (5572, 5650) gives 1.09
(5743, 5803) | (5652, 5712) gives 1.05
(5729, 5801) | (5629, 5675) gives 1.06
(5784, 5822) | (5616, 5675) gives 1.13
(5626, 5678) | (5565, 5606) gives 1.06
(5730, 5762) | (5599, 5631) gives 1.07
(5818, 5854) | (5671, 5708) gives 1.11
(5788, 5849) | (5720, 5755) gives 1.09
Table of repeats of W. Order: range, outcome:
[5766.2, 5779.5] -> 4.84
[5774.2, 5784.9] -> 4.87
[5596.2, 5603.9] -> 4.77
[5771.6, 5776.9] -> 4.96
